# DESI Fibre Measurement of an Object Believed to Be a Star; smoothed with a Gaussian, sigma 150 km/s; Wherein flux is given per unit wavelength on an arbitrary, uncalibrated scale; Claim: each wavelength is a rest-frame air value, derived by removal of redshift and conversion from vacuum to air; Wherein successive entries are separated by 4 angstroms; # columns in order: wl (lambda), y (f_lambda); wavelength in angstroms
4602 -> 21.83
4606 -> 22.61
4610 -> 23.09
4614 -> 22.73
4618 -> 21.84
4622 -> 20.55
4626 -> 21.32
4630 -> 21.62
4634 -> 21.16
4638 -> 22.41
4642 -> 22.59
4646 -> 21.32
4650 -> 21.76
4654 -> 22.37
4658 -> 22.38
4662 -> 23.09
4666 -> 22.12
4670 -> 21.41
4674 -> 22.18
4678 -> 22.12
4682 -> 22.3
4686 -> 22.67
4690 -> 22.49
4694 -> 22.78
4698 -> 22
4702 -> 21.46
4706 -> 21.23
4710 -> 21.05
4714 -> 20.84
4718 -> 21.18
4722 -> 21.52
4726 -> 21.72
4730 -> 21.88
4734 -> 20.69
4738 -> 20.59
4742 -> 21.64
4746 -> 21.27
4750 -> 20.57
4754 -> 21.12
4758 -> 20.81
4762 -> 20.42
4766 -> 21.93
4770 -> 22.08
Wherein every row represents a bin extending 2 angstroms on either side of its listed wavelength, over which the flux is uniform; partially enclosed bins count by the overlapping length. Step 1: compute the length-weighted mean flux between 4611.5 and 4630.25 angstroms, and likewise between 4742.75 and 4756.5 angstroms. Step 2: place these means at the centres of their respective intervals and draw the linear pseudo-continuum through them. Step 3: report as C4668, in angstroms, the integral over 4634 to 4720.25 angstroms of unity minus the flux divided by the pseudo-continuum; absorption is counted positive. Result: -2.4 angstroms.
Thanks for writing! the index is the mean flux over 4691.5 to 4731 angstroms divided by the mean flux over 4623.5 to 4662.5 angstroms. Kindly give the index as 0.98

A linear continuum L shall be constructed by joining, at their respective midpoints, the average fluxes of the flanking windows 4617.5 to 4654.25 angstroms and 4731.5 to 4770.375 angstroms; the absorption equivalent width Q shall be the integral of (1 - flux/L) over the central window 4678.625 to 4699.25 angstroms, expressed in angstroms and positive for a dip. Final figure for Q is -1.01 angstroms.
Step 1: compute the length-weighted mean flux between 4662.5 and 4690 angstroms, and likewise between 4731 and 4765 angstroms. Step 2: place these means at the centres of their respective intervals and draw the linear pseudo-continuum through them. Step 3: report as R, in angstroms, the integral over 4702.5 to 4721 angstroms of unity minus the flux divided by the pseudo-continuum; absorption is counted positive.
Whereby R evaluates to 0.39 angstroms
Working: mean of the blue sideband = 22.2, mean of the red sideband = 20.9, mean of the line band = 21.1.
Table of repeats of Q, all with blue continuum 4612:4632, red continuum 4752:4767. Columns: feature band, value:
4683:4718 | -0.9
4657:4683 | -1.0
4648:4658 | -0.3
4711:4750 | -0.1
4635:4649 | -0.3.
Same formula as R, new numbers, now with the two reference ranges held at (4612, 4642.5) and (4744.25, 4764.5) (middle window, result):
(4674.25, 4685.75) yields -0.5 angstroms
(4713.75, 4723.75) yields -0.1 angstroms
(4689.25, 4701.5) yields -0.6 angstroms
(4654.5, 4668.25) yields -0.6 angstroms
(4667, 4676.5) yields -0.2 angstroms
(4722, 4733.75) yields -0.3 angstroms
